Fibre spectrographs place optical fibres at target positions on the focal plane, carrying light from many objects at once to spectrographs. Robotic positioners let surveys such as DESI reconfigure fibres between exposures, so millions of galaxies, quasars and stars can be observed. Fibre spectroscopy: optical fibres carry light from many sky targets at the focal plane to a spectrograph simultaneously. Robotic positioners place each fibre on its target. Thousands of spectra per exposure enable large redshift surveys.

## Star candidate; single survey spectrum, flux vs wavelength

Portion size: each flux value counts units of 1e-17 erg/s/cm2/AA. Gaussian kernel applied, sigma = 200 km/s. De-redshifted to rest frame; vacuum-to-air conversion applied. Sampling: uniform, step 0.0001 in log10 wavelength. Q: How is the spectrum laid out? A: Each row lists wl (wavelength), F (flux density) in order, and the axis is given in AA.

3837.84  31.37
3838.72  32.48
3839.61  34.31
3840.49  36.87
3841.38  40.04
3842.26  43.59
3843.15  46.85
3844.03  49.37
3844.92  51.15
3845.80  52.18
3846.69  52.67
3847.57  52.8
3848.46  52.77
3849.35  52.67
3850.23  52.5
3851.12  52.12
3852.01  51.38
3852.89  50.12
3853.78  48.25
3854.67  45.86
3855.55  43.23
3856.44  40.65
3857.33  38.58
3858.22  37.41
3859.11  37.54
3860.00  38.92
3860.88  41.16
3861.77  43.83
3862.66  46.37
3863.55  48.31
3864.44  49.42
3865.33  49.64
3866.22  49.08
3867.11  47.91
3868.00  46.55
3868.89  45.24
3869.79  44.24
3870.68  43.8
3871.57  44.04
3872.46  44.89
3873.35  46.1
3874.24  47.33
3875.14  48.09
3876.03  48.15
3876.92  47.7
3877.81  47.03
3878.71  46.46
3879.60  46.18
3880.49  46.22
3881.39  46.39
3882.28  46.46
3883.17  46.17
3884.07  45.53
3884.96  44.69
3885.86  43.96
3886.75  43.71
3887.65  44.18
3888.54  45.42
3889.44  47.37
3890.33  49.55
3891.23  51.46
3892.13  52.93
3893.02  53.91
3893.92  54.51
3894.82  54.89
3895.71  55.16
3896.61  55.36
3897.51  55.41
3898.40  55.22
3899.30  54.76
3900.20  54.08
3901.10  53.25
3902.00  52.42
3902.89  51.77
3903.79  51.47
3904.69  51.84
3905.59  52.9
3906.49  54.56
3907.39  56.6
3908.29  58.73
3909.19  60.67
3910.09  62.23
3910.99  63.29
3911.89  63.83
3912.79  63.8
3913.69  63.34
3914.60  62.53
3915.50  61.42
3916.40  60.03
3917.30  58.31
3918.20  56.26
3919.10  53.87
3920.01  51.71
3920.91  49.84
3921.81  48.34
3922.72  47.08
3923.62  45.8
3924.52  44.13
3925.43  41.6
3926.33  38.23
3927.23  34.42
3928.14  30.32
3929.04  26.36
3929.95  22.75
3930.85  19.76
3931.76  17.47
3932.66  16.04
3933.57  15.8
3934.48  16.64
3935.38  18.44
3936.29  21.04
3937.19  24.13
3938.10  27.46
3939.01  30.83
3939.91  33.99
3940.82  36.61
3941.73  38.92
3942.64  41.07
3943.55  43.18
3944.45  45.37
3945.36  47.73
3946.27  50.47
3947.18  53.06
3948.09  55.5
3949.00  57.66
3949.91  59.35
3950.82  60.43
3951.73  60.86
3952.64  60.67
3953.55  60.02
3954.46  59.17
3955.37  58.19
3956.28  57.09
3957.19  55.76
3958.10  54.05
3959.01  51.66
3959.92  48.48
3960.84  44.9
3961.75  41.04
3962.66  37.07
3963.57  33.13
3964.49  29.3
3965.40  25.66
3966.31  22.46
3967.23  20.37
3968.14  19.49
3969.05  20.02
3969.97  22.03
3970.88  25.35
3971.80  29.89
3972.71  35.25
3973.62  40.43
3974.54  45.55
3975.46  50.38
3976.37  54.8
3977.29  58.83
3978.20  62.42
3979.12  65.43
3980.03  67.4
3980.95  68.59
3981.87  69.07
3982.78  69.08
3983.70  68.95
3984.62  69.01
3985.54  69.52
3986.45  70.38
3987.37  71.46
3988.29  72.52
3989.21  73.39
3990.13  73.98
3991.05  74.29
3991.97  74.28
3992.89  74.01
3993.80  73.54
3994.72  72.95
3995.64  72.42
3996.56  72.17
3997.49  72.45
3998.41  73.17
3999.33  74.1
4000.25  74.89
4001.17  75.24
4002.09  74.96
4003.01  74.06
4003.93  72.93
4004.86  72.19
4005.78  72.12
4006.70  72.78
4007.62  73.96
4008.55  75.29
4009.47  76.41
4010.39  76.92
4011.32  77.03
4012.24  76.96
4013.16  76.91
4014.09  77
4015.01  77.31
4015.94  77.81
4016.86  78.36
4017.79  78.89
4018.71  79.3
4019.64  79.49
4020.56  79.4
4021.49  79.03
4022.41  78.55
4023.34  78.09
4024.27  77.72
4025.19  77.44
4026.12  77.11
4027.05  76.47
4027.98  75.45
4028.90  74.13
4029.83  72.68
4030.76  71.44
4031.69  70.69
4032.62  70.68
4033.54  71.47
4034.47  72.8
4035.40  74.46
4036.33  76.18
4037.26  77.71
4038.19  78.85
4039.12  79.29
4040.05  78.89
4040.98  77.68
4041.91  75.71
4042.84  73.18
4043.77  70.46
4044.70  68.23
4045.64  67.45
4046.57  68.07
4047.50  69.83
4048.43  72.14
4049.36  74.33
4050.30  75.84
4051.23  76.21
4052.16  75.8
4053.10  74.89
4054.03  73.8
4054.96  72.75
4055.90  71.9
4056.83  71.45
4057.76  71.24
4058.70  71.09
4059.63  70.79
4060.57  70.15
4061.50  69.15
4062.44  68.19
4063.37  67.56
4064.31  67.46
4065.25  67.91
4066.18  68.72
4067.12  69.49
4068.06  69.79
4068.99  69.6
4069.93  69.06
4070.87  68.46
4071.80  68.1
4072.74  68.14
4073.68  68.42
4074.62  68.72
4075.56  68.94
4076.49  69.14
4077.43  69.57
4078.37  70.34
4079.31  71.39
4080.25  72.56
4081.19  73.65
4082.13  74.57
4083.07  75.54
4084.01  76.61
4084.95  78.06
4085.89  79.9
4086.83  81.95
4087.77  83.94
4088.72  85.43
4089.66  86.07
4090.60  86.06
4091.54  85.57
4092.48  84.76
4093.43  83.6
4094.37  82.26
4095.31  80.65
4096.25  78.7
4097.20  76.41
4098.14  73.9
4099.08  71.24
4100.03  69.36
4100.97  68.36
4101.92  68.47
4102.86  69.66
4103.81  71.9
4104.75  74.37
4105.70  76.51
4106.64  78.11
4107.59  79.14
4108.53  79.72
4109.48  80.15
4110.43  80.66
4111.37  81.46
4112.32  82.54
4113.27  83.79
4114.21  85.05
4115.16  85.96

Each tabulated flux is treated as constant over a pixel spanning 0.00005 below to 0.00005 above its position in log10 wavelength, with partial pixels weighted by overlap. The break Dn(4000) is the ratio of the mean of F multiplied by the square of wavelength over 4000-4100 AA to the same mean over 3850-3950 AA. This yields 1.75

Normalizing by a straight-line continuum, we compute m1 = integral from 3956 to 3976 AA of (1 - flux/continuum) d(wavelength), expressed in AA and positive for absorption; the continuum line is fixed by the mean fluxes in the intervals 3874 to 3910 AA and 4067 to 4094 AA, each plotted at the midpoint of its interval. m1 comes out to 7.8 AA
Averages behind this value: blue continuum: 50.7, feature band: 36.7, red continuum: 75.2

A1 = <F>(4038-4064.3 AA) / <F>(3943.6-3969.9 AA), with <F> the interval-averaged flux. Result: 1.6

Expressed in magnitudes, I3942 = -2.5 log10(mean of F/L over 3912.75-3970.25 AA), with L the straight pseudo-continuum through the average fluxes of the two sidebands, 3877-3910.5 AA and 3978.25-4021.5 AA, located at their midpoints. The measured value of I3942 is 0.41 mag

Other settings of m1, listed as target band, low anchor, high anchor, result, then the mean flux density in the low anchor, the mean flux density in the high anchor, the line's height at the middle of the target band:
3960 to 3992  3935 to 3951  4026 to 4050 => 1.7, 41.2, 73.6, 52.4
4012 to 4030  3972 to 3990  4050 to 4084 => -3.1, 62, 70.9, 66.1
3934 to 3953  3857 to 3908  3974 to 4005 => 5.8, 48.2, 69.3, 60.2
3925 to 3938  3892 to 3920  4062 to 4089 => 7.6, 56.7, 72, 59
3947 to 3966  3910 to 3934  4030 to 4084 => 0.4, 44.9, 71.8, 51.8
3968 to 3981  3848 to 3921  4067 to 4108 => 3.6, 50.3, 75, 61.3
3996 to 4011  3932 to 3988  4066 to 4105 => -5.0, 45.4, 74.6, 55.5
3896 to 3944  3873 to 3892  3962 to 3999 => 4.7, 46.7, 55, 49.9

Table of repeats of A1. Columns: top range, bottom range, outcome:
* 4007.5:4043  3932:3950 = 2.12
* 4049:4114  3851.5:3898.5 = 1.59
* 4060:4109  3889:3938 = 1.58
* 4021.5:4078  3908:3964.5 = 1.60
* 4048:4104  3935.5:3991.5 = 1.51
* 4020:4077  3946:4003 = 1.29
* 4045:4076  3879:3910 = 1.37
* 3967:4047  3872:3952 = 1.48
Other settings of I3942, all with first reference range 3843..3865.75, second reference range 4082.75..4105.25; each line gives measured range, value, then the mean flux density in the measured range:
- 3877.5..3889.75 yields 0.12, 45.6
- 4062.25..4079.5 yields 0.09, 68.9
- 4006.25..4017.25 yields -0.14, 76.4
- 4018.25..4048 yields -0.07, 74.9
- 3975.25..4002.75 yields -0.09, 70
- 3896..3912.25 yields -0.05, 56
